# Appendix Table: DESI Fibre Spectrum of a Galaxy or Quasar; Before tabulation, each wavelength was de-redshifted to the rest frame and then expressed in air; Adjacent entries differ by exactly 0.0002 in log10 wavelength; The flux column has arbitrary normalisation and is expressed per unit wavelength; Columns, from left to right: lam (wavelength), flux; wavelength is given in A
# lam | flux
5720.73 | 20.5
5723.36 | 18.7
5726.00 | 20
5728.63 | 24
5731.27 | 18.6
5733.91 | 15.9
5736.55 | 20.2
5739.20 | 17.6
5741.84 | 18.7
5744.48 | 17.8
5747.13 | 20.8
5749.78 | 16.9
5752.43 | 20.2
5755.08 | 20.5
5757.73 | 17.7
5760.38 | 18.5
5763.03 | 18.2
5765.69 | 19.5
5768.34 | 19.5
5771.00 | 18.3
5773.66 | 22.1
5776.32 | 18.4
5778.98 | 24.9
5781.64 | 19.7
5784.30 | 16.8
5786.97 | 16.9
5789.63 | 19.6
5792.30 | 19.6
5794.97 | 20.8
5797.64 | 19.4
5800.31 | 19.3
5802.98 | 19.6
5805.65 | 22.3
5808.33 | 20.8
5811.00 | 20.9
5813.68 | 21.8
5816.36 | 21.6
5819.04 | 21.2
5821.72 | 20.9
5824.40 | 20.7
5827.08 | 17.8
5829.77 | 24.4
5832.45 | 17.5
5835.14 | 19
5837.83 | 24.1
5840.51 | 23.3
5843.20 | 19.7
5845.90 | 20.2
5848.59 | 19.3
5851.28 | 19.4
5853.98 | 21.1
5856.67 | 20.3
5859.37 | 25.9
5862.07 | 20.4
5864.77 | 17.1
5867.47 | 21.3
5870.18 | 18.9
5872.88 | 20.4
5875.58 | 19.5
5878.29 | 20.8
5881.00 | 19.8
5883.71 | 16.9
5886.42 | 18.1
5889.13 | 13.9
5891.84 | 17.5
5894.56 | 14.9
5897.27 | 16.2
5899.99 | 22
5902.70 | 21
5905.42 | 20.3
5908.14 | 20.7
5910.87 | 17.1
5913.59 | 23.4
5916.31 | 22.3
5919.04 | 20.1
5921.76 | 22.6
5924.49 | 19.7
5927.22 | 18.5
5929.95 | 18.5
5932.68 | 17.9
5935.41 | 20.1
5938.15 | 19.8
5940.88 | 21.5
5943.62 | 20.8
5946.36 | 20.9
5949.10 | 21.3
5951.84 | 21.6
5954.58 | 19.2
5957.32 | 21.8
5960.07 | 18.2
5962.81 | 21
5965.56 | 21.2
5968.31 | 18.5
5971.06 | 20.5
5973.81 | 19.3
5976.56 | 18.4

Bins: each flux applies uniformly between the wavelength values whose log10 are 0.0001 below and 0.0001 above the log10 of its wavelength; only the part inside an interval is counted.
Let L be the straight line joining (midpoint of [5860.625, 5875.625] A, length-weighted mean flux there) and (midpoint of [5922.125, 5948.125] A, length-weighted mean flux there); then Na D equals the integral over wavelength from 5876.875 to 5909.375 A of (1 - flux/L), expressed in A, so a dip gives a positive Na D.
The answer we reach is 2.0 A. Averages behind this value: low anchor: 19.7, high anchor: 19.9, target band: 18.5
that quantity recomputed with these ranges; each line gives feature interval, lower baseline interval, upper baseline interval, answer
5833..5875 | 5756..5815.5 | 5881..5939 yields -2.6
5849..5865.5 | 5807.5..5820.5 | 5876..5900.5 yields -1.3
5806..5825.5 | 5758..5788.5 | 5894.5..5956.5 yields -1.7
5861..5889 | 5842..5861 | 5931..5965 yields 2.2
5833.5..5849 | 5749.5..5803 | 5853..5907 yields -1.3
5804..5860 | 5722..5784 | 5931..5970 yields -3.6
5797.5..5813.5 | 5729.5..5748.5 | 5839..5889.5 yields -1.0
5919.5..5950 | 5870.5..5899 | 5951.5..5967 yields -0.8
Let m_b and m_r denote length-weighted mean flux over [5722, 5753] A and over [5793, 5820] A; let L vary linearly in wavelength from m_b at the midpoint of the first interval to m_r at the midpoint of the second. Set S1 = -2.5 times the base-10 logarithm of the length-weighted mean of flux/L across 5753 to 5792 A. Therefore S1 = 0.03 mag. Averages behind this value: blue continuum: 19.1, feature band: 19.4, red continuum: 20.7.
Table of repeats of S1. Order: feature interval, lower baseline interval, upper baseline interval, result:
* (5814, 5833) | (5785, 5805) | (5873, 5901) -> -0.10 mag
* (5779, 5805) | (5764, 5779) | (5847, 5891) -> 0.02 mag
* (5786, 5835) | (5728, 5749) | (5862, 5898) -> -0.09 mag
